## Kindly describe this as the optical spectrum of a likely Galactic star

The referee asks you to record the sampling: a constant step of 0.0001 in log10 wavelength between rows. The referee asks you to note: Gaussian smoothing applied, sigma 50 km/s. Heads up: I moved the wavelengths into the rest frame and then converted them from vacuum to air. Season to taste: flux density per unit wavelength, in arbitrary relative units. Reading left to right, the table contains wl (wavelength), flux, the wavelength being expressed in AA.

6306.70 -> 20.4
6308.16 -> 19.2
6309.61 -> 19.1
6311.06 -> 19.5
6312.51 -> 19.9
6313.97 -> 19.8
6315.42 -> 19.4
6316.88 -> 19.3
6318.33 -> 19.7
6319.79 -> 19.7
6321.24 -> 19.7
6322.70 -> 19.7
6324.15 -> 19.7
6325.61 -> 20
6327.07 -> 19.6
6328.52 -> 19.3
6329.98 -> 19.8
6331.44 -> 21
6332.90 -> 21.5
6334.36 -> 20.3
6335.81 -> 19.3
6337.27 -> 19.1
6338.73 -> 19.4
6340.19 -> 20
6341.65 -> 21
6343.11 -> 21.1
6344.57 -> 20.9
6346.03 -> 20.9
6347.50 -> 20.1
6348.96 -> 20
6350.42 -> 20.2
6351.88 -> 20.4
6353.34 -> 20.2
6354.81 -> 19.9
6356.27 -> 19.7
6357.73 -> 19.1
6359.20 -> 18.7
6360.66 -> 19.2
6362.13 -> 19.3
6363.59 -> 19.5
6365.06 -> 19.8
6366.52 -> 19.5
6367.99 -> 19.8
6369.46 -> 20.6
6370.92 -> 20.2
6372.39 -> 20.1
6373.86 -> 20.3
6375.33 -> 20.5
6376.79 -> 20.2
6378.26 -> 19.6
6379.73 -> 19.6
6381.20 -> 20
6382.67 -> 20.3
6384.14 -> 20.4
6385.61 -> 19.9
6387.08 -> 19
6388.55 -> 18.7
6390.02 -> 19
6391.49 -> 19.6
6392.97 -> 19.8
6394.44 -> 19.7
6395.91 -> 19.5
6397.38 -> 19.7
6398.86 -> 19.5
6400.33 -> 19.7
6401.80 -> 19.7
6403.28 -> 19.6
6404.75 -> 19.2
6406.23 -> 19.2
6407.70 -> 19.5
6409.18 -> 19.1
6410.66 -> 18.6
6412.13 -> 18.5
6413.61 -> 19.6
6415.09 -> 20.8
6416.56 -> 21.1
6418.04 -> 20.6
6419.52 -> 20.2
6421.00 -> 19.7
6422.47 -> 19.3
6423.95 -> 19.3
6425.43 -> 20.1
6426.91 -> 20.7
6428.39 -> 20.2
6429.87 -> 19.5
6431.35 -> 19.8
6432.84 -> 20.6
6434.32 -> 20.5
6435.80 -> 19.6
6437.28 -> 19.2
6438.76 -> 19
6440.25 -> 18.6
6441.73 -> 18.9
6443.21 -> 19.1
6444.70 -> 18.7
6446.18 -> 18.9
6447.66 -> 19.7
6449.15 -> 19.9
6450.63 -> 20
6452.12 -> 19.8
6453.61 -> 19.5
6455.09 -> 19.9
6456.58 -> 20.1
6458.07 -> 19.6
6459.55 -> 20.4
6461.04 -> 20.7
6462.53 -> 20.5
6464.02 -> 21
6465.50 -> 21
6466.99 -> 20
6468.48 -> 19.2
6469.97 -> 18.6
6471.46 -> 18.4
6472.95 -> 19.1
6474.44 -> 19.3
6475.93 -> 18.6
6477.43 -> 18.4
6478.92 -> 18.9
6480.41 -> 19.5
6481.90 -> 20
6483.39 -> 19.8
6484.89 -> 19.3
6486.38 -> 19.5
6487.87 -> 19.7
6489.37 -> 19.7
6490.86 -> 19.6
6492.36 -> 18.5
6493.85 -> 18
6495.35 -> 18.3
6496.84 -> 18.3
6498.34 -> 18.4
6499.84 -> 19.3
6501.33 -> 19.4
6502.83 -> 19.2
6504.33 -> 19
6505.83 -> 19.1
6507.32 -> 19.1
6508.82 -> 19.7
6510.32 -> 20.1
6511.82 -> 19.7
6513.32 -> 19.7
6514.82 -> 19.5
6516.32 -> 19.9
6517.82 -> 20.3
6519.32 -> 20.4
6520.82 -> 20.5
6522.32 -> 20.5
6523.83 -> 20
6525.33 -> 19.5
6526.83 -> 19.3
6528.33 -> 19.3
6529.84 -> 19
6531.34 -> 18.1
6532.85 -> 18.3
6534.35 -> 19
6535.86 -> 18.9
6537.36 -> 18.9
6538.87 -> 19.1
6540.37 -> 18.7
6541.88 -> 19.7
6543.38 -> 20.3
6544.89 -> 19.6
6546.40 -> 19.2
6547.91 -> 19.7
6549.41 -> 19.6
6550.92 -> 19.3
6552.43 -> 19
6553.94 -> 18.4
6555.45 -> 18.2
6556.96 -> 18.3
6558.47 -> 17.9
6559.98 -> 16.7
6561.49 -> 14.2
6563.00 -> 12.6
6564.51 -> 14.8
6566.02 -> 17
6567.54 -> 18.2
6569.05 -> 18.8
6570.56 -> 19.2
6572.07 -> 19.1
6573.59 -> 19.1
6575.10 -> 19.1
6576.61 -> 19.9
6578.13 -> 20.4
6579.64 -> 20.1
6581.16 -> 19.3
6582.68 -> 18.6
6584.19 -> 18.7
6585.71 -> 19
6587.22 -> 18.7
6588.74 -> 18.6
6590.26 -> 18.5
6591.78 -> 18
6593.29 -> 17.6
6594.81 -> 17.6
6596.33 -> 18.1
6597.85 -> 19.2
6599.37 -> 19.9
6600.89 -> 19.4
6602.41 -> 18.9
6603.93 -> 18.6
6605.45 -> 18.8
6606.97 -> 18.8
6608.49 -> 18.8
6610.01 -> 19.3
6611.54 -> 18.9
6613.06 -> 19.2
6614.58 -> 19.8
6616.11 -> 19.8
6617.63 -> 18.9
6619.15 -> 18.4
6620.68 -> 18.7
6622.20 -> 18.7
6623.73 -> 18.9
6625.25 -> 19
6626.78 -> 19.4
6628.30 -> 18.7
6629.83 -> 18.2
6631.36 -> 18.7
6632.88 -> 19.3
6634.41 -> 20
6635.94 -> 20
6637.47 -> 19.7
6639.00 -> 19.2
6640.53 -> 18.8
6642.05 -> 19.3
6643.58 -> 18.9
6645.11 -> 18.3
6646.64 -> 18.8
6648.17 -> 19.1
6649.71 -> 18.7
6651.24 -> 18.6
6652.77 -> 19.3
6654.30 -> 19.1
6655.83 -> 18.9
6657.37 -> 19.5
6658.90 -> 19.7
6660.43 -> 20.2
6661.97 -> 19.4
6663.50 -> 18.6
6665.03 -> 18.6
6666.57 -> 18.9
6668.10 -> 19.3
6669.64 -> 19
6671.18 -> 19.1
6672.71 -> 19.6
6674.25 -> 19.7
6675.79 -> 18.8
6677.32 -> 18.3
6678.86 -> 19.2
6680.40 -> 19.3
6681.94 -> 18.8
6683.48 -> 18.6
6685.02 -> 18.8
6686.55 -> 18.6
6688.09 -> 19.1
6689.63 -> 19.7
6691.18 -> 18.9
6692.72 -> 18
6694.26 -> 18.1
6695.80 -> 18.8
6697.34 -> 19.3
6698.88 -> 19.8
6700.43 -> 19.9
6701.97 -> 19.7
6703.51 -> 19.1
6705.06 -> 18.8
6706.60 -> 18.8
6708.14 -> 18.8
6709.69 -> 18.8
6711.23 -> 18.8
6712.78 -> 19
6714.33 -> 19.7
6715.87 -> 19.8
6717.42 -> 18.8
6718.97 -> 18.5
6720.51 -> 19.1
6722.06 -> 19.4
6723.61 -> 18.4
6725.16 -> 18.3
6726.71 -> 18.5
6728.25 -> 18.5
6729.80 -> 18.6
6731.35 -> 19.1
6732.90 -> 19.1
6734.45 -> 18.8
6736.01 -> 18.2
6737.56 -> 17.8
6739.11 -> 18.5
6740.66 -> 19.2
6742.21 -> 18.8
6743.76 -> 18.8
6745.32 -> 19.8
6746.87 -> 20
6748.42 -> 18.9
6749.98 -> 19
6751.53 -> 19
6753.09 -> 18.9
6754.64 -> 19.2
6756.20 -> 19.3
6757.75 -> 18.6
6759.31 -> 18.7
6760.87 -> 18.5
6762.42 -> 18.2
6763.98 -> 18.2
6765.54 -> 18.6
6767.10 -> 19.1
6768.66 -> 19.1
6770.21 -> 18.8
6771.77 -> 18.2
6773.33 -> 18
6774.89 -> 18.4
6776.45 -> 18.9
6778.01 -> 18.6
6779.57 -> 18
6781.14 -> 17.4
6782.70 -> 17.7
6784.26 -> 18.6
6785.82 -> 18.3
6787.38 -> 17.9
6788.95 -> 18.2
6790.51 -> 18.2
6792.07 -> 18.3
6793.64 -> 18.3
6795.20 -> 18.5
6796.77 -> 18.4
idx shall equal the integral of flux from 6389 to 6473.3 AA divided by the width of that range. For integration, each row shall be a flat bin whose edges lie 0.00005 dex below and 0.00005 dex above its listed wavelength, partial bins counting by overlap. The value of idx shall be 19.7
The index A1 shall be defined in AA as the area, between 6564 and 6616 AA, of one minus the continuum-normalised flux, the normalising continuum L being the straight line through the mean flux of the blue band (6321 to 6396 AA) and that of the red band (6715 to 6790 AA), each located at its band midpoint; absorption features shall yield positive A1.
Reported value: 1.0 AA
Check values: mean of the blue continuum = 19.9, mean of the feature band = 18.8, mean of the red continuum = 18.7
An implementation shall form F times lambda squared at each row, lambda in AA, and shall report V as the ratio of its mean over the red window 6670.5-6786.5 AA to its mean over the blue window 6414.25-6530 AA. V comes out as 1.0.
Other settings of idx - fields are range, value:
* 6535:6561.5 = 18.8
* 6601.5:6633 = 18.9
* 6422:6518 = 19.5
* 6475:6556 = 19.3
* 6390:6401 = 19.6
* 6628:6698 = 19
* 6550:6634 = 18.5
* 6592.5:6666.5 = 19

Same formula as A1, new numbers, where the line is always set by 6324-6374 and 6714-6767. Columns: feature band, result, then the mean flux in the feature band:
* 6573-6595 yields 0.44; 18.9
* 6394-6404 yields 0.11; 19.6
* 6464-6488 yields 0.29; 19.4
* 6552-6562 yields 0.94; 17.6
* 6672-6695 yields 0.13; 18.9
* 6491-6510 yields 0.61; 18.9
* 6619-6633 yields 0.28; 18.8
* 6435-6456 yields 0.37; 19.4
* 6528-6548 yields 0.34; 19.1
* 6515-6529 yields -0.34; 20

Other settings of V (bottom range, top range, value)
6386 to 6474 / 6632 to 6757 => 1.05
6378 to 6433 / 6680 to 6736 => 1.05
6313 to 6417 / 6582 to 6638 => 1.03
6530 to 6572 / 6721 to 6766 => 1.09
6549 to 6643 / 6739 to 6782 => 1.06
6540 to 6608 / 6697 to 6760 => 1.07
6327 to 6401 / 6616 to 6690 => 1.05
